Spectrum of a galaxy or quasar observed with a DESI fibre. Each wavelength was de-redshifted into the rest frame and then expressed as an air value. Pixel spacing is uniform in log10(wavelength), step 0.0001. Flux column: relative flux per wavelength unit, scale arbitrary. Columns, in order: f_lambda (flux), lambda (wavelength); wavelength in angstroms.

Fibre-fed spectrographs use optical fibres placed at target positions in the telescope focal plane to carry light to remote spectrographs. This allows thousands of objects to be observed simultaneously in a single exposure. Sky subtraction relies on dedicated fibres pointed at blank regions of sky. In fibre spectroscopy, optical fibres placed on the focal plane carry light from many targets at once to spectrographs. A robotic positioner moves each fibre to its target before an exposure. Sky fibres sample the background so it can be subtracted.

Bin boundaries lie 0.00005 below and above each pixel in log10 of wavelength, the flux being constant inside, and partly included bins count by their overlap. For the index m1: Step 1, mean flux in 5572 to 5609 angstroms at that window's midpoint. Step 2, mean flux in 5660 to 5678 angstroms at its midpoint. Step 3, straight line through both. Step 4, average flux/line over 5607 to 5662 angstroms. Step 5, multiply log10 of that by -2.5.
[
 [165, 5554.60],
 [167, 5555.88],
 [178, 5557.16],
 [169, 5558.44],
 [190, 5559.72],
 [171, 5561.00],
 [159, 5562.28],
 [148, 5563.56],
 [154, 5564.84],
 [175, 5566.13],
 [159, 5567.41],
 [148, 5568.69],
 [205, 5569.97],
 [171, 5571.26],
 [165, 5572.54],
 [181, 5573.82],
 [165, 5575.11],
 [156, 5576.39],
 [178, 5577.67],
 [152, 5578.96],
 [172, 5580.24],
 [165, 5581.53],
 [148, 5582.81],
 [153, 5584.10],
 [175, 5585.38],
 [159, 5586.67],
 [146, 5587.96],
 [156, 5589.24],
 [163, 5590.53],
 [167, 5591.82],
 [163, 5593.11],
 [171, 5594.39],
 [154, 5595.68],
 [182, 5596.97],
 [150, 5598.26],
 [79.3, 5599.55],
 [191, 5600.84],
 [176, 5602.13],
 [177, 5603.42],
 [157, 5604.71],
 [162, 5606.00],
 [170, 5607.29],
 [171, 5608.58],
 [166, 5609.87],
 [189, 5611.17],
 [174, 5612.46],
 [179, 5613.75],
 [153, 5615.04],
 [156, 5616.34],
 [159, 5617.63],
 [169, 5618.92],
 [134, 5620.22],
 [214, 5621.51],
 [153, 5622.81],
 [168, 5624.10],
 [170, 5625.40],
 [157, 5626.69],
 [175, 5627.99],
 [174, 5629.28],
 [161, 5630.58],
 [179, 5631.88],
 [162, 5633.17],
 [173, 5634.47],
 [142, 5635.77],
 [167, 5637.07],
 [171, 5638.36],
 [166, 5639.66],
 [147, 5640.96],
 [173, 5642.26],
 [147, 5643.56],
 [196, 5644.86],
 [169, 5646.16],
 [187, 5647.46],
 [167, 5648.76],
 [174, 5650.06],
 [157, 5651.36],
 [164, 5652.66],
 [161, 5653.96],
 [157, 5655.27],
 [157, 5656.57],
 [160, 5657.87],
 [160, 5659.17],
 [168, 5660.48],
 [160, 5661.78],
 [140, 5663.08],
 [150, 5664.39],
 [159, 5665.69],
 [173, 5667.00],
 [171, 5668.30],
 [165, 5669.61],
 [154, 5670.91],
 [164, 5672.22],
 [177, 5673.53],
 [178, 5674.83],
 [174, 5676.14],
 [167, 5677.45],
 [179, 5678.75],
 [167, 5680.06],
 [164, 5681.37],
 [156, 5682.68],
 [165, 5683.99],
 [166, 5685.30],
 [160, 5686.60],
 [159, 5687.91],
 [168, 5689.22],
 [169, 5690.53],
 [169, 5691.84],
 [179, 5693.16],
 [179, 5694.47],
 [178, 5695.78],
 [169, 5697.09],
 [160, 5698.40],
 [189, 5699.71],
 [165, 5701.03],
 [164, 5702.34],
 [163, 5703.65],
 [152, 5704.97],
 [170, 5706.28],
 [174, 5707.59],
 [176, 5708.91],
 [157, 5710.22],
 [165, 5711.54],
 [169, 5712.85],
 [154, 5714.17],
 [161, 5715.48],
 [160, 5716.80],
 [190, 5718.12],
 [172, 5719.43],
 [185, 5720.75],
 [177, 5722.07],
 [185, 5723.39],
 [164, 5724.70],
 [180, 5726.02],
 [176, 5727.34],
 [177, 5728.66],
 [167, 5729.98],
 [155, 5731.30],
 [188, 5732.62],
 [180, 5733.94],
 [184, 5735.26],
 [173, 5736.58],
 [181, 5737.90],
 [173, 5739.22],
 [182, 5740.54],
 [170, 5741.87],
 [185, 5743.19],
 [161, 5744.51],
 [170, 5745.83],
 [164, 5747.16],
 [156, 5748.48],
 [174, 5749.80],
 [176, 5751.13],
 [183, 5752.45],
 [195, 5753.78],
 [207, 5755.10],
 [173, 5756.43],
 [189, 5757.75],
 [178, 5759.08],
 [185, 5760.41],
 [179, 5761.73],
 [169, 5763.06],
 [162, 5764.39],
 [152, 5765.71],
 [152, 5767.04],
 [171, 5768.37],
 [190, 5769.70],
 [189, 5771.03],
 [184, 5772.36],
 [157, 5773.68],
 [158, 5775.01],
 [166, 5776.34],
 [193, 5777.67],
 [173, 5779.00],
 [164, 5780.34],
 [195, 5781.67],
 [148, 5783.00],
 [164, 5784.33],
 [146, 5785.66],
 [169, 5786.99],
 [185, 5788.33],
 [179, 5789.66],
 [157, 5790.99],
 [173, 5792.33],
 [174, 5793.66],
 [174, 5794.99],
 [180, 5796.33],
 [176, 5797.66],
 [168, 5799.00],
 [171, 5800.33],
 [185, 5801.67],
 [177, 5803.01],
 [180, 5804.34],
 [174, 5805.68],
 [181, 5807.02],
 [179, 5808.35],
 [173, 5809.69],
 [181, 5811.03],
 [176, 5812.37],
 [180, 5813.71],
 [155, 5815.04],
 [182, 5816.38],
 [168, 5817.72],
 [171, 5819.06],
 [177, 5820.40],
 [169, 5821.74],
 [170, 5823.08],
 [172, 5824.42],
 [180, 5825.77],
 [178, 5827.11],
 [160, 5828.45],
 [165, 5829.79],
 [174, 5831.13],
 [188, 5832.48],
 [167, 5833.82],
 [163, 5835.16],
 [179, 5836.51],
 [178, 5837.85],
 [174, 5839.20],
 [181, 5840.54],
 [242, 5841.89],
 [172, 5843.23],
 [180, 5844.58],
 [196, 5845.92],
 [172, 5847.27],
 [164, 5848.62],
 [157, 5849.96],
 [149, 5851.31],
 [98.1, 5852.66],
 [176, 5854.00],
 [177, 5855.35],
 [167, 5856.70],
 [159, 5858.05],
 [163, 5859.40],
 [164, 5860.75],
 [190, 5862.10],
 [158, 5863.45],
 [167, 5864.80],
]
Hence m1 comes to -0.02 mag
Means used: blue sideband 162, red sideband 164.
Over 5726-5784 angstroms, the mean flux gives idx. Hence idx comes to 175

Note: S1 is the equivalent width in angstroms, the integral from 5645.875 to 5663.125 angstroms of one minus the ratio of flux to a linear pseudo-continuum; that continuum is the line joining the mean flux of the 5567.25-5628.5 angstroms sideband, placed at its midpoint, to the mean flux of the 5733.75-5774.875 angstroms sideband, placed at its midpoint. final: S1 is 0.5 angstroms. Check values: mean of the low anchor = 165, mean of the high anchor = 175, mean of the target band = 164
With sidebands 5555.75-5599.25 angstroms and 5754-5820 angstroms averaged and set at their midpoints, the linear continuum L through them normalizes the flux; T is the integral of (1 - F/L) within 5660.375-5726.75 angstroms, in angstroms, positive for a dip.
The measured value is 0.7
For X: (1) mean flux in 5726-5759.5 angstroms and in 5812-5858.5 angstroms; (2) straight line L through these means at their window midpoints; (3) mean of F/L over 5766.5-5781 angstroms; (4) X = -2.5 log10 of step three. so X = 0.02 mag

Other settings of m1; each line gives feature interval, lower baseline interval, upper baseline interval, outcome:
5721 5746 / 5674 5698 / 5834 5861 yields -0.037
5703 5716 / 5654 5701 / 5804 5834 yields 0.023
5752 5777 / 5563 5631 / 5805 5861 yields -0.036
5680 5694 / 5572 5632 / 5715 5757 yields 0.038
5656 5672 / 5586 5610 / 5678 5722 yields 0.039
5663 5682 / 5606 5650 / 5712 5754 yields 0.027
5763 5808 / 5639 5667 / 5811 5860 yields -0.015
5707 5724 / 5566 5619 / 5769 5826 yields -0.008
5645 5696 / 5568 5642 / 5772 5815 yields 0.009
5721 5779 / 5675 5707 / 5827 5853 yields -0.033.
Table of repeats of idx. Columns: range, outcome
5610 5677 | 166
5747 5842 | 174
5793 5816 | 176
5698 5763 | 174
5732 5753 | 175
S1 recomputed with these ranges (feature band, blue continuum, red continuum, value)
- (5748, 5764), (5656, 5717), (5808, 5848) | -0.86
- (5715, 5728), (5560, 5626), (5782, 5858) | -0.48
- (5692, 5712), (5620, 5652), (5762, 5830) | 0.02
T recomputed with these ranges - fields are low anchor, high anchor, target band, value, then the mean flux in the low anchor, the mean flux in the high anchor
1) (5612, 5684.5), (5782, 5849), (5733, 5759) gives -1.1 angstroms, 165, 175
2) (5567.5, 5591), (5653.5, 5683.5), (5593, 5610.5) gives 0.2 angstroms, 164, 164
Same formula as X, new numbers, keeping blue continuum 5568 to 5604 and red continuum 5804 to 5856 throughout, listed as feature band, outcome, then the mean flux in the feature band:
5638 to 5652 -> -0.02 mag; 168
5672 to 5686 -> -0.01 mag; 169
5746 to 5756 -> -0.05 mag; 179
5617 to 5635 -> -0.02 mag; 168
